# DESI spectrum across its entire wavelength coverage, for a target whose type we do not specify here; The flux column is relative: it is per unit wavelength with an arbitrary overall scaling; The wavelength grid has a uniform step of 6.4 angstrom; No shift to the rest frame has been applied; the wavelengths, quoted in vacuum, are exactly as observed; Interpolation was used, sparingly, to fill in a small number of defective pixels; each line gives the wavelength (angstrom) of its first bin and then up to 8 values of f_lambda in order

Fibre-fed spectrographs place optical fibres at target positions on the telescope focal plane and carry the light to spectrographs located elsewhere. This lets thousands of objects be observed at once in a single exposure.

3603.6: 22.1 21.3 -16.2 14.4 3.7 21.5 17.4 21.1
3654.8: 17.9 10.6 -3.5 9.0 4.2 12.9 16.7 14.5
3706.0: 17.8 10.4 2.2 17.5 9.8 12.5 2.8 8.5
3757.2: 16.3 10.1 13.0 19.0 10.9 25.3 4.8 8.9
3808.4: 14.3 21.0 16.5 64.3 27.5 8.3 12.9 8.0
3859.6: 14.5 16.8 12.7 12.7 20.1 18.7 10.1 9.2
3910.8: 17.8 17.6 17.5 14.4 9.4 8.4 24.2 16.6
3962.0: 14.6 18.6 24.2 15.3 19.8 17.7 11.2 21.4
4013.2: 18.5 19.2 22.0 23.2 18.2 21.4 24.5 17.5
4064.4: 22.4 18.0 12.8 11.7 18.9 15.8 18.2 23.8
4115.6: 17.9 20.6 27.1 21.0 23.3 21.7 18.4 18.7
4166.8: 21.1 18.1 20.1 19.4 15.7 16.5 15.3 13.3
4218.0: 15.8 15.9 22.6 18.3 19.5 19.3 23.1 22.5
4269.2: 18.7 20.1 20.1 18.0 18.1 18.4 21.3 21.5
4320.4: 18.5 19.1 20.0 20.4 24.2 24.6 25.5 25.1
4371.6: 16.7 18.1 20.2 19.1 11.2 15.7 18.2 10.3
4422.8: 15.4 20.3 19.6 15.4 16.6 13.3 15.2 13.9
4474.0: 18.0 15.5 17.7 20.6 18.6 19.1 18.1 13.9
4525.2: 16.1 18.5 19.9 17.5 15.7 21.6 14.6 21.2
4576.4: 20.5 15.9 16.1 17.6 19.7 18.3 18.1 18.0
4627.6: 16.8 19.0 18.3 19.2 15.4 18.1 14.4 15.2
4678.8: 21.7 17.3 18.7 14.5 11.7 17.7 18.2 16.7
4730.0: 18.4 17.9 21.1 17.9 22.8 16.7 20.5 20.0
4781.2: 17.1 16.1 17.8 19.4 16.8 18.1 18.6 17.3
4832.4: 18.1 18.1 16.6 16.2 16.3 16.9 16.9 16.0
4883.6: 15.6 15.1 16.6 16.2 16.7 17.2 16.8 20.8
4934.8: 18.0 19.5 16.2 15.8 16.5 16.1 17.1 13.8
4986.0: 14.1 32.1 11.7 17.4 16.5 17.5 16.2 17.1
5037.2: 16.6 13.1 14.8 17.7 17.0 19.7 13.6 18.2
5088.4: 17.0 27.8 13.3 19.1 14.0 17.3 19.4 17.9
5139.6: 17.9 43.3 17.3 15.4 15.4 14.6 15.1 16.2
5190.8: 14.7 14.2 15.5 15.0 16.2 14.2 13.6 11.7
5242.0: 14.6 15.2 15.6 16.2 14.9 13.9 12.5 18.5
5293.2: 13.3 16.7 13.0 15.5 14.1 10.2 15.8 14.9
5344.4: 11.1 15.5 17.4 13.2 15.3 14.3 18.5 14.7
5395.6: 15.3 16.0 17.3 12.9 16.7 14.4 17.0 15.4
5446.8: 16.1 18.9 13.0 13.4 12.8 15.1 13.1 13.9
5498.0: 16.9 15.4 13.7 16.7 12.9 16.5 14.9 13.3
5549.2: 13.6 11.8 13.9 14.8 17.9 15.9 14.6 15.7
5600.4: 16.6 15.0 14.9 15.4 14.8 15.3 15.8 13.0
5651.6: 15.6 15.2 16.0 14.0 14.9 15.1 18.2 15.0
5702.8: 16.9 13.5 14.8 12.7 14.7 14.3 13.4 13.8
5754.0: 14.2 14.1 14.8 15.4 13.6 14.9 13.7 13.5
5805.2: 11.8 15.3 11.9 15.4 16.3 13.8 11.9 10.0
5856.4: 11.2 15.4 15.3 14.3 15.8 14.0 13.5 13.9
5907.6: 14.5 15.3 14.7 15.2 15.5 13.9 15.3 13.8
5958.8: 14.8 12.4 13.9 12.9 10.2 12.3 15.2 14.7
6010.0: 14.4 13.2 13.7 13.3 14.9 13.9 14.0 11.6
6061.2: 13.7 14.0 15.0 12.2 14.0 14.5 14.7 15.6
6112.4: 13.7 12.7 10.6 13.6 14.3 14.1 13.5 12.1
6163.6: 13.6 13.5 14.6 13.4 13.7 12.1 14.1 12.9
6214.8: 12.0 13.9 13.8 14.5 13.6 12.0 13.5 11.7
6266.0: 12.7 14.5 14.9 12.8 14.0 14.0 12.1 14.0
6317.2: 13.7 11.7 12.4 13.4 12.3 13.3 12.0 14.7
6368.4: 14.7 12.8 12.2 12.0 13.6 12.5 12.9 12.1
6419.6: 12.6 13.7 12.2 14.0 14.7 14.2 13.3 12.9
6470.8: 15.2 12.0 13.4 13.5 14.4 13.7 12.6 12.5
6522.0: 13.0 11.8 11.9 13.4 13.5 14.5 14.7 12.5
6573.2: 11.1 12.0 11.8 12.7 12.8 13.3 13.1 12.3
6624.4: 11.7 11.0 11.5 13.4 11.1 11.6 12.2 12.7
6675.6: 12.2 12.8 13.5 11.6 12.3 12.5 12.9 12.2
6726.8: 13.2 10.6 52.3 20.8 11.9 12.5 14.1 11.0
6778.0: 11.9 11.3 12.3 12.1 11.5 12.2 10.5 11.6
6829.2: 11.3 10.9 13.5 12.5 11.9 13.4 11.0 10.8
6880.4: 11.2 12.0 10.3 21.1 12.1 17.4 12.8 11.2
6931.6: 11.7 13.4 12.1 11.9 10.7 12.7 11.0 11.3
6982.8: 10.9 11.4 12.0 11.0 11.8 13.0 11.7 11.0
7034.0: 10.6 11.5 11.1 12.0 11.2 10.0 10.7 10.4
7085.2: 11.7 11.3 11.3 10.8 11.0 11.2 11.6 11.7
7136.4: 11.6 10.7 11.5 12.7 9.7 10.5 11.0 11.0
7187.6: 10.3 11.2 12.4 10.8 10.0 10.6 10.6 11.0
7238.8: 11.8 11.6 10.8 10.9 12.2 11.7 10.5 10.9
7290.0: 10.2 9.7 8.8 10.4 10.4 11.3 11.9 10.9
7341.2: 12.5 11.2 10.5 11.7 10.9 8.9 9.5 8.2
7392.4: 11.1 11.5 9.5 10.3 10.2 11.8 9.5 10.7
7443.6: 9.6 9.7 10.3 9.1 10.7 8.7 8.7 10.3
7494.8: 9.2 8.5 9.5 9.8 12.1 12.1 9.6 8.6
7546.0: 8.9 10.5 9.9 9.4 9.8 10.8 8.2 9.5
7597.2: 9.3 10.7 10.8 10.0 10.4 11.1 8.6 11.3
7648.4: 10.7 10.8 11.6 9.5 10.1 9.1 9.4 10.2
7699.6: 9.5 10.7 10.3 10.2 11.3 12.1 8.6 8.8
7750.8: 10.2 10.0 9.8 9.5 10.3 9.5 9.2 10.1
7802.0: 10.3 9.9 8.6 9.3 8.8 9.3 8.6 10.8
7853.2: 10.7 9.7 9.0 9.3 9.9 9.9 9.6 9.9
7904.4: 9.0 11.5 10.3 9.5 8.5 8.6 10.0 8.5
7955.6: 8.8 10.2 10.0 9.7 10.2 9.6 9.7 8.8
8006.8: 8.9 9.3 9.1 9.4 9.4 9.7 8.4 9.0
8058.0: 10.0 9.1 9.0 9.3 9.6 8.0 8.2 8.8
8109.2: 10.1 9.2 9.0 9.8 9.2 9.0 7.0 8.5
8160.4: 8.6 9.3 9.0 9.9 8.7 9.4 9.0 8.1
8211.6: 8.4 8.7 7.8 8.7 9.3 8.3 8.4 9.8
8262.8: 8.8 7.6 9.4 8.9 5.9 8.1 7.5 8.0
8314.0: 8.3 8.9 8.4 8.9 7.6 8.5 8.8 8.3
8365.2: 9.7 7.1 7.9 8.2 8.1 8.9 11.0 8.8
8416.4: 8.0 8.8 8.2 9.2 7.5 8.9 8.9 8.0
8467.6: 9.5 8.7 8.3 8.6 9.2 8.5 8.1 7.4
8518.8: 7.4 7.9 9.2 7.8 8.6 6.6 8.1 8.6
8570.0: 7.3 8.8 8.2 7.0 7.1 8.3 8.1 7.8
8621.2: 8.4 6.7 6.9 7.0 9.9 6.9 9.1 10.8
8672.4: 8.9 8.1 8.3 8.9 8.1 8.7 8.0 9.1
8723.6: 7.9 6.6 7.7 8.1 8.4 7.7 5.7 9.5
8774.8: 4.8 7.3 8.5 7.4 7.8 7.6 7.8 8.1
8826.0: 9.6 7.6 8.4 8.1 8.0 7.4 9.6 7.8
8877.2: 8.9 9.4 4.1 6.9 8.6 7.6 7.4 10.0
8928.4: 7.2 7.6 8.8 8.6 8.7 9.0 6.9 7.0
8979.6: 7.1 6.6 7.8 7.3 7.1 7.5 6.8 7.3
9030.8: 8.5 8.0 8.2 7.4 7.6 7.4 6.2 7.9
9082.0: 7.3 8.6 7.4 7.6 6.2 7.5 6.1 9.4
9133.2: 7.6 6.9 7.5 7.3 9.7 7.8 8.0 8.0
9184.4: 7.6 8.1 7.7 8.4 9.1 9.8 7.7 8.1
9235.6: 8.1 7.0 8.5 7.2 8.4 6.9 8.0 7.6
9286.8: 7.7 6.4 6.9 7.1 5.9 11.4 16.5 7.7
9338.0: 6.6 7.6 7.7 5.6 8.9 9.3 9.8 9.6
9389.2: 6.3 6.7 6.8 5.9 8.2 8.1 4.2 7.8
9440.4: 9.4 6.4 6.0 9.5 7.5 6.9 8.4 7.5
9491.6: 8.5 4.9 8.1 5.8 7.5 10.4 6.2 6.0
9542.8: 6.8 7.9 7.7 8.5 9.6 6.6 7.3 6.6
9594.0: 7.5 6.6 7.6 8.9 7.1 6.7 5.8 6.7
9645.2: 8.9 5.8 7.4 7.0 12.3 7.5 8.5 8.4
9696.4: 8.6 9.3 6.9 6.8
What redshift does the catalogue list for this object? 0.027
